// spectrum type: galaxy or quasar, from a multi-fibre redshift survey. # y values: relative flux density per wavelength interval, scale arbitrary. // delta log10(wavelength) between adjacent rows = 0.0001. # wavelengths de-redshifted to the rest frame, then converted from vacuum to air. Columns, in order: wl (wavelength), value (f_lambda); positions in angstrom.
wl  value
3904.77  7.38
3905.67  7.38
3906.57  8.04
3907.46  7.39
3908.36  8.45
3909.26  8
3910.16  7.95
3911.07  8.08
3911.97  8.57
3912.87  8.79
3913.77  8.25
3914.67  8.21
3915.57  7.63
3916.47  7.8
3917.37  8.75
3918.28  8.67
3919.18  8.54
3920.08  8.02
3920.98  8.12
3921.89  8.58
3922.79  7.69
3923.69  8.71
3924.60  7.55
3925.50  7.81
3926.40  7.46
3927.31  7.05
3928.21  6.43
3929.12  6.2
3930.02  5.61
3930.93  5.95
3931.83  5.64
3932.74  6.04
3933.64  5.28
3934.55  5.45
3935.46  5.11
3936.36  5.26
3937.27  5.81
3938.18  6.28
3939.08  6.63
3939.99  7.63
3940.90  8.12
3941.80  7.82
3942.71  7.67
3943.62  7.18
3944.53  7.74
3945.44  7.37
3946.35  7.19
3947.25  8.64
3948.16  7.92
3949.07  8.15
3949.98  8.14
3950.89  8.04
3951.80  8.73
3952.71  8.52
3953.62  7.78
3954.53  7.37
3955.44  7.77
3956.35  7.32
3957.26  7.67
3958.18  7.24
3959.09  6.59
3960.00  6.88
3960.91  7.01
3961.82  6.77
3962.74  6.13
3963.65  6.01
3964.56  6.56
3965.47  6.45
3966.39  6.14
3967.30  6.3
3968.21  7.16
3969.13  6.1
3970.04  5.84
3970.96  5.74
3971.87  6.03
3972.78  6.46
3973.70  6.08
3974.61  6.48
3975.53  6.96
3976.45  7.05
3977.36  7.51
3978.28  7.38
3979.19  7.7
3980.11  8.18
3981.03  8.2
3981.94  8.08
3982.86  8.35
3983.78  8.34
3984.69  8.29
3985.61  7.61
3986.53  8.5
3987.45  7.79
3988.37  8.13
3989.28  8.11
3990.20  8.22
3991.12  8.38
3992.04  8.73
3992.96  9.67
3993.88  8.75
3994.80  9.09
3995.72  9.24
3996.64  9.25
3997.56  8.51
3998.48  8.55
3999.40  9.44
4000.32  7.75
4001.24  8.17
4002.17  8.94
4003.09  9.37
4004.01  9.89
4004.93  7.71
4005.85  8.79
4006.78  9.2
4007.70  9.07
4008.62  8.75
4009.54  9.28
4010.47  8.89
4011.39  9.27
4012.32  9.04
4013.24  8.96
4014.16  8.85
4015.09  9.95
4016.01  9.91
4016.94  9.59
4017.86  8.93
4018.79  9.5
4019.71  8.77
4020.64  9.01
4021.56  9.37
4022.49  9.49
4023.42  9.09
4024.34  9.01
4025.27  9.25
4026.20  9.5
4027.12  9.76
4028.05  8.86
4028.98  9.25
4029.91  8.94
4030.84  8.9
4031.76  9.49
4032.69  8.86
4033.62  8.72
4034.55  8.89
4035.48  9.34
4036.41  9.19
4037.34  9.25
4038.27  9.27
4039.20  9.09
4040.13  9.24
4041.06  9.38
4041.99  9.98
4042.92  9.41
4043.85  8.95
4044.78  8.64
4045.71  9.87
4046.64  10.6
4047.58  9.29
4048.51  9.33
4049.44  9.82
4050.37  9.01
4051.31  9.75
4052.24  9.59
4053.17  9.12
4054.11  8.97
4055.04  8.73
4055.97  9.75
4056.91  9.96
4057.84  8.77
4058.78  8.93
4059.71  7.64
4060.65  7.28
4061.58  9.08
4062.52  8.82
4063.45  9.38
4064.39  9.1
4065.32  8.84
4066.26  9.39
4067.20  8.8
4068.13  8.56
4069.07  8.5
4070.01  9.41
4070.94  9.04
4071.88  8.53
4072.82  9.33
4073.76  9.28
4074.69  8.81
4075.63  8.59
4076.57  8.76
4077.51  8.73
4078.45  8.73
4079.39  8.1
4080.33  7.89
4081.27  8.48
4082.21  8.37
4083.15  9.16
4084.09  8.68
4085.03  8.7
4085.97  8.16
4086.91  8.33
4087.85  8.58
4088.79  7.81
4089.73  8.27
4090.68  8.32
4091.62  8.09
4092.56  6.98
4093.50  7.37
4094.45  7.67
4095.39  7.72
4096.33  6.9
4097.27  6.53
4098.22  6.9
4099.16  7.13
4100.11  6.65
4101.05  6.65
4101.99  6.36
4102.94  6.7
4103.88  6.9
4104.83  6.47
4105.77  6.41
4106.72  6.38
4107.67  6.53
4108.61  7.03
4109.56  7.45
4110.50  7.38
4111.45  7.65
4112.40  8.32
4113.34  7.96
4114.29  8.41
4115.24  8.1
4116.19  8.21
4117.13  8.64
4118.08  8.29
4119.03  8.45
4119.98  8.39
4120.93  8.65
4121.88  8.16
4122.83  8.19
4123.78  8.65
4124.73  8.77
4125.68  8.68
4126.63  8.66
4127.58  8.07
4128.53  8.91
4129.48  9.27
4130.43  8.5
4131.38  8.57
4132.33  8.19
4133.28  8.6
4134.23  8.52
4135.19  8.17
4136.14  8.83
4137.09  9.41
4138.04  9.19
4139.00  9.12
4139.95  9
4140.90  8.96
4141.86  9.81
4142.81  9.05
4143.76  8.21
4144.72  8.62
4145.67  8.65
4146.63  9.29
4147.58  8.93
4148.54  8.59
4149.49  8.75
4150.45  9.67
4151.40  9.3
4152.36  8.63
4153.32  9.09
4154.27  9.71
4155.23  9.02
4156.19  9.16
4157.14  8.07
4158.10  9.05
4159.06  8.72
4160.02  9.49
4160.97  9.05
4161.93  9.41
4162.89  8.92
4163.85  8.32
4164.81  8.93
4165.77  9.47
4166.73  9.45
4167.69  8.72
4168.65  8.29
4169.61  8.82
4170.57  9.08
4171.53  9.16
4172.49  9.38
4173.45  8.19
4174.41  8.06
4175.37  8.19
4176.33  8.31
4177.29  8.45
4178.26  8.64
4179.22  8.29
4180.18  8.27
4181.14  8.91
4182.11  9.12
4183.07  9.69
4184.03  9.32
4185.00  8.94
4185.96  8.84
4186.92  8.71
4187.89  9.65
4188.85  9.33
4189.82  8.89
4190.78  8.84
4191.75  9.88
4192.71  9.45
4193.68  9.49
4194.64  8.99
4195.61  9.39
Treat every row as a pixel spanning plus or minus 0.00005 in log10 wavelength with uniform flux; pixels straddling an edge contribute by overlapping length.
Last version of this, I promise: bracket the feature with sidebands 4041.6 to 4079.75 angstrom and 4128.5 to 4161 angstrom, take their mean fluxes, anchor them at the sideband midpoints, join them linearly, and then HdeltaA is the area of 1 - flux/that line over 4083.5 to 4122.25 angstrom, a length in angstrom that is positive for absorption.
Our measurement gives 5.9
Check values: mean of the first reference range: 9.05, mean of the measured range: 7.62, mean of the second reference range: 8.92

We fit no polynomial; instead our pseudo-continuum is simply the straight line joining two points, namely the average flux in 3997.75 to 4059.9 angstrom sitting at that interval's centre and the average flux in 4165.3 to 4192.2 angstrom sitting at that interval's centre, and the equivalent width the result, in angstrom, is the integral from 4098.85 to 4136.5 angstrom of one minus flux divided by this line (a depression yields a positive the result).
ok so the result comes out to 4.60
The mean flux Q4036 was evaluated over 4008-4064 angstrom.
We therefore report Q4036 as 9.19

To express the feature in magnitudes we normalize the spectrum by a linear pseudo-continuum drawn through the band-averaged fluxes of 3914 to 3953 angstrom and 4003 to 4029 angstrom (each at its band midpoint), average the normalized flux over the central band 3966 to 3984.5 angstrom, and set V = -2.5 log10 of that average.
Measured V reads 0.18 mag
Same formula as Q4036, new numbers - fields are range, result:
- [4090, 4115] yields 7.2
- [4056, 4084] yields 8.78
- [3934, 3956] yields 7.34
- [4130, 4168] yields 8.93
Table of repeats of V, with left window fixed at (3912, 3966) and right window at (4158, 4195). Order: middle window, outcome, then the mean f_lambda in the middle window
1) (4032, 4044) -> -0.16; 9.21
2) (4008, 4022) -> -0.18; 9.21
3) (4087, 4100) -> 0.11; 7.55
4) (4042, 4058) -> -0.17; 9.42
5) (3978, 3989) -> -0.06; 8.06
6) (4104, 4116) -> 0.16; 7.34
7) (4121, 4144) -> -0.01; 8.74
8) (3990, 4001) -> -0.15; 8.8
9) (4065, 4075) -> -0.10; 8.96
